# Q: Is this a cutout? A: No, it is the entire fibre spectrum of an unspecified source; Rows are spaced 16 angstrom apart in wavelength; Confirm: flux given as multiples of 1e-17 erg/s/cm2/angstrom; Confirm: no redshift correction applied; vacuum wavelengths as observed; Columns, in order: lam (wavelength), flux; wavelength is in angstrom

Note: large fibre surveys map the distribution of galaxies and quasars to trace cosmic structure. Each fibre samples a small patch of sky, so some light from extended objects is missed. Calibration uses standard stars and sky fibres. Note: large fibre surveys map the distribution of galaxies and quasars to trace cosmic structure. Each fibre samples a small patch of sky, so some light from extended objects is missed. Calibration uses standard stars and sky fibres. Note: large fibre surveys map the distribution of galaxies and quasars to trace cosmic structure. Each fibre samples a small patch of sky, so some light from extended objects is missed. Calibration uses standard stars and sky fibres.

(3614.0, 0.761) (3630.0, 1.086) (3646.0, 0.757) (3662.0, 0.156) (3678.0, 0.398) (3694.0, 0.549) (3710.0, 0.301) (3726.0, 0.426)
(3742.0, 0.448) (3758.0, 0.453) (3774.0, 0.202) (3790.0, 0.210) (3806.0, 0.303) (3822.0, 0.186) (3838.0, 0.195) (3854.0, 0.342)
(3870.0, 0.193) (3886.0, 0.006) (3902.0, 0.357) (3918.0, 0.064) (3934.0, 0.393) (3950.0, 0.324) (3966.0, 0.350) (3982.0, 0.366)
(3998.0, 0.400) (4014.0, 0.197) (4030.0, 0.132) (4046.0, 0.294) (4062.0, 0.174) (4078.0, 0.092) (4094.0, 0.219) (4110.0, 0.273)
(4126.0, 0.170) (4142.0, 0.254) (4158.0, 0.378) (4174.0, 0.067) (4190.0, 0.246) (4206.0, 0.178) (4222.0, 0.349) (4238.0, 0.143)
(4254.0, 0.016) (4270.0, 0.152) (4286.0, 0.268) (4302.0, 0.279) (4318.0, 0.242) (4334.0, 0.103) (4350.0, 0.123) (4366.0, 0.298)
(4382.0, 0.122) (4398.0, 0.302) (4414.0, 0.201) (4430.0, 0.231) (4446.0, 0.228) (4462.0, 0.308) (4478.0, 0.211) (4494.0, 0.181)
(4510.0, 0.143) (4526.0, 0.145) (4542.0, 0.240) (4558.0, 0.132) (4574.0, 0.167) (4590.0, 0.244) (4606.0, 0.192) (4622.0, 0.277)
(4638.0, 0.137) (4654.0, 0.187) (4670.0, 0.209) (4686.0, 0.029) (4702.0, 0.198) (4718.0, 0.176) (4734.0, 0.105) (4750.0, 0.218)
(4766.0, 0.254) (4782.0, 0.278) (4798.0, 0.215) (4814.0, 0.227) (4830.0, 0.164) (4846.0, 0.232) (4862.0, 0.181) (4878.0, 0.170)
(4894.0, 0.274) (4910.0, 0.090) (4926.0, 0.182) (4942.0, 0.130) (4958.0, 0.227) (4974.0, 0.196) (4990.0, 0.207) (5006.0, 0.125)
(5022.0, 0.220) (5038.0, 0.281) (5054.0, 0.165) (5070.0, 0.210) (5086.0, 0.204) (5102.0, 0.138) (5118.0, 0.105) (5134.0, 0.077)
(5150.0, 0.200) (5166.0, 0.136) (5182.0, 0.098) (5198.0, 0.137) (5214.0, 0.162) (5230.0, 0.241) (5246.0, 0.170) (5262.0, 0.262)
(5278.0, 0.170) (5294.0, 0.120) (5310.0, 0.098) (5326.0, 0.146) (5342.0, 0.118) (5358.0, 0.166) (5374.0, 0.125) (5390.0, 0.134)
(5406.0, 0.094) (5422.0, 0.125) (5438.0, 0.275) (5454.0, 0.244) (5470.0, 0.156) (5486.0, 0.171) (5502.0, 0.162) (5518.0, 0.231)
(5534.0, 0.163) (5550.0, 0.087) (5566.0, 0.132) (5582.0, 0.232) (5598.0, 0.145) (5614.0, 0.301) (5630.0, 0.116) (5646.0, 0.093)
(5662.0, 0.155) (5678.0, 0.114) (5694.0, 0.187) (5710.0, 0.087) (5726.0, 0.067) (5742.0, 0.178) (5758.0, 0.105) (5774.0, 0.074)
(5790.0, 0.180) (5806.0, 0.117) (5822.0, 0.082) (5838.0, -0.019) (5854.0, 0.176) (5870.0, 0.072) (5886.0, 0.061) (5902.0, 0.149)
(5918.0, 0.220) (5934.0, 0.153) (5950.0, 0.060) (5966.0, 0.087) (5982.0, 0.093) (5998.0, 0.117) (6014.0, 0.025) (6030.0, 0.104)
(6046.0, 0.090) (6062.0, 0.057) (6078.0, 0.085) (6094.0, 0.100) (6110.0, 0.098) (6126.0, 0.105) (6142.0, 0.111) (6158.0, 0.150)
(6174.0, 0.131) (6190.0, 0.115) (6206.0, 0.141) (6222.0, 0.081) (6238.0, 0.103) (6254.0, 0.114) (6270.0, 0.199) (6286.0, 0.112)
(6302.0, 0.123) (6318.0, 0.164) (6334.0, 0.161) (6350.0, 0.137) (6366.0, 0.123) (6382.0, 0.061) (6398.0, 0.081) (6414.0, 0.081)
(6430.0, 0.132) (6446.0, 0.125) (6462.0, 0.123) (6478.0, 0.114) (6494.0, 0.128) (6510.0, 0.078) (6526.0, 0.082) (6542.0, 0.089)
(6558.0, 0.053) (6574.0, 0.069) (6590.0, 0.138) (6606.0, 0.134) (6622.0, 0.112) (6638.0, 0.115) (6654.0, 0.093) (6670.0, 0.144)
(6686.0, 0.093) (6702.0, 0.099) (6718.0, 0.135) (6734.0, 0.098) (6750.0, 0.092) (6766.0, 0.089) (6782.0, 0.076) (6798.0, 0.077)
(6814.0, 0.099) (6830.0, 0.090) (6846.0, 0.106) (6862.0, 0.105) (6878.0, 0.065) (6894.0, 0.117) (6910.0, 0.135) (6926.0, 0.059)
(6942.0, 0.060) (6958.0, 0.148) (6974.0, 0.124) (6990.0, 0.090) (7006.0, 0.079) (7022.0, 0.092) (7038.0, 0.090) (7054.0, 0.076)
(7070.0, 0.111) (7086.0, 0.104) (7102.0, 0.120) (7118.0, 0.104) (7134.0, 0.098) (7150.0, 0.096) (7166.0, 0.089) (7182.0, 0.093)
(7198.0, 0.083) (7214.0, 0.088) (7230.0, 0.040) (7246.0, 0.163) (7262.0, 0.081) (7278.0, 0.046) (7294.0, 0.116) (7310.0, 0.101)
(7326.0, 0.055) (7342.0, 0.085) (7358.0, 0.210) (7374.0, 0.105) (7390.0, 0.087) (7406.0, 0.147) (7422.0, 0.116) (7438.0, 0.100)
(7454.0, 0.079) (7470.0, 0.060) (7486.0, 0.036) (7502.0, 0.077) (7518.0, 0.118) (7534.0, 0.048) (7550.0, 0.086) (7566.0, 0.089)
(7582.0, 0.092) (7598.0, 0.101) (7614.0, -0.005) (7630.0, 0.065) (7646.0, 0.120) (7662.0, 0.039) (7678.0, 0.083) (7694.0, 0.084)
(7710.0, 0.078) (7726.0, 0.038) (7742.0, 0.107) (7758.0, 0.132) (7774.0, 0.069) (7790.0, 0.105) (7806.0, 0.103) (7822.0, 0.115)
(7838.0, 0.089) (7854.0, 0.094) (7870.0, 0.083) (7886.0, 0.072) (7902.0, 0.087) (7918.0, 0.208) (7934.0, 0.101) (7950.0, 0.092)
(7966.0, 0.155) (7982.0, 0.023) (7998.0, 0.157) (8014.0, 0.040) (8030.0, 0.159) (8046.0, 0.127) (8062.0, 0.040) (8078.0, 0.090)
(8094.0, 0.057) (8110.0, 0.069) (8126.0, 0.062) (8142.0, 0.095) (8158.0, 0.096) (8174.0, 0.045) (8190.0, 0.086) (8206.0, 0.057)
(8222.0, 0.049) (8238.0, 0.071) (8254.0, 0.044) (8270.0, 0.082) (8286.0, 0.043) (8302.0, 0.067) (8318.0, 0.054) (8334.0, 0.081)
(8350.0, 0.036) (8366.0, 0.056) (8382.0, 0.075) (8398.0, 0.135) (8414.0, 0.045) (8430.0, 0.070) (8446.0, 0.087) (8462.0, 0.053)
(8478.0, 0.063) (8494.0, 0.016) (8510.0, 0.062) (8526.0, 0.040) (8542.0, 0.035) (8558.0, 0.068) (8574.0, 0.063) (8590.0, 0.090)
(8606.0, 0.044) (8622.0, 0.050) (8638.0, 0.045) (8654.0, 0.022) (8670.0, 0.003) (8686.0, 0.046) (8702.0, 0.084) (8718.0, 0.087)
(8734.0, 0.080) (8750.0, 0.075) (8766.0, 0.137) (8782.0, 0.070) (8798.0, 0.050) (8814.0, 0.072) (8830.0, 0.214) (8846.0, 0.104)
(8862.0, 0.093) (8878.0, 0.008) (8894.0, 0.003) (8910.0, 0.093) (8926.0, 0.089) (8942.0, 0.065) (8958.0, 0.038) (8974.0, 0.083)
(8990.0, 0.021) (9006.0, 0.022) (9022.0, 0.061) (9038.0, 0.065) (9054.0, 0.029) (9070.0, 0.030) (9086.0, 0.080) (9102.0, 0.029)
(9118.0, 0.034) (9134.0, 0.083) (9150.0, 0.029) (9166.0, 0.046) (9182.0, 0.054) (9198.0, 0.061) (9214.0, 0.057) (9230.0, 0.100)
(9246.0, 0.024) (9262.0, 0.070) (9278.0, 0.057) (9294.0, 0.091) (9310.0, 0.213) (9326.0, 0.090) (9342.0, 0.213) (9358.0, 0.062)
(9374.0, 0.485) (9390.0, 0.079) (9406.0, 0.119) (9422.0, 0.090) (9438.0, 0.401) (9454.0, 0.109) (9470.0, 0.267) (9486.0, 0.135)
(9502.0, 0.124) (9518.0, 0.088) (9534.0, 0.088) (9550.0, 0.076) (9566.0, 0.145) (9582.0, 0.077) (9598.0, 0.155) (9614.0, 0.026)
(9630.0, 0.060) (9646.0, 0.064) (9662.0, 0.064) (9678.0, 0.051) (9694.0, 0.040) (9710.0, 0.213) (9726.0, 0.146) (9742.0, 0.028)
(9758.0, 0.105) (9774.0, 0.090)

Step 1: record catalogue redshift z 1.51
